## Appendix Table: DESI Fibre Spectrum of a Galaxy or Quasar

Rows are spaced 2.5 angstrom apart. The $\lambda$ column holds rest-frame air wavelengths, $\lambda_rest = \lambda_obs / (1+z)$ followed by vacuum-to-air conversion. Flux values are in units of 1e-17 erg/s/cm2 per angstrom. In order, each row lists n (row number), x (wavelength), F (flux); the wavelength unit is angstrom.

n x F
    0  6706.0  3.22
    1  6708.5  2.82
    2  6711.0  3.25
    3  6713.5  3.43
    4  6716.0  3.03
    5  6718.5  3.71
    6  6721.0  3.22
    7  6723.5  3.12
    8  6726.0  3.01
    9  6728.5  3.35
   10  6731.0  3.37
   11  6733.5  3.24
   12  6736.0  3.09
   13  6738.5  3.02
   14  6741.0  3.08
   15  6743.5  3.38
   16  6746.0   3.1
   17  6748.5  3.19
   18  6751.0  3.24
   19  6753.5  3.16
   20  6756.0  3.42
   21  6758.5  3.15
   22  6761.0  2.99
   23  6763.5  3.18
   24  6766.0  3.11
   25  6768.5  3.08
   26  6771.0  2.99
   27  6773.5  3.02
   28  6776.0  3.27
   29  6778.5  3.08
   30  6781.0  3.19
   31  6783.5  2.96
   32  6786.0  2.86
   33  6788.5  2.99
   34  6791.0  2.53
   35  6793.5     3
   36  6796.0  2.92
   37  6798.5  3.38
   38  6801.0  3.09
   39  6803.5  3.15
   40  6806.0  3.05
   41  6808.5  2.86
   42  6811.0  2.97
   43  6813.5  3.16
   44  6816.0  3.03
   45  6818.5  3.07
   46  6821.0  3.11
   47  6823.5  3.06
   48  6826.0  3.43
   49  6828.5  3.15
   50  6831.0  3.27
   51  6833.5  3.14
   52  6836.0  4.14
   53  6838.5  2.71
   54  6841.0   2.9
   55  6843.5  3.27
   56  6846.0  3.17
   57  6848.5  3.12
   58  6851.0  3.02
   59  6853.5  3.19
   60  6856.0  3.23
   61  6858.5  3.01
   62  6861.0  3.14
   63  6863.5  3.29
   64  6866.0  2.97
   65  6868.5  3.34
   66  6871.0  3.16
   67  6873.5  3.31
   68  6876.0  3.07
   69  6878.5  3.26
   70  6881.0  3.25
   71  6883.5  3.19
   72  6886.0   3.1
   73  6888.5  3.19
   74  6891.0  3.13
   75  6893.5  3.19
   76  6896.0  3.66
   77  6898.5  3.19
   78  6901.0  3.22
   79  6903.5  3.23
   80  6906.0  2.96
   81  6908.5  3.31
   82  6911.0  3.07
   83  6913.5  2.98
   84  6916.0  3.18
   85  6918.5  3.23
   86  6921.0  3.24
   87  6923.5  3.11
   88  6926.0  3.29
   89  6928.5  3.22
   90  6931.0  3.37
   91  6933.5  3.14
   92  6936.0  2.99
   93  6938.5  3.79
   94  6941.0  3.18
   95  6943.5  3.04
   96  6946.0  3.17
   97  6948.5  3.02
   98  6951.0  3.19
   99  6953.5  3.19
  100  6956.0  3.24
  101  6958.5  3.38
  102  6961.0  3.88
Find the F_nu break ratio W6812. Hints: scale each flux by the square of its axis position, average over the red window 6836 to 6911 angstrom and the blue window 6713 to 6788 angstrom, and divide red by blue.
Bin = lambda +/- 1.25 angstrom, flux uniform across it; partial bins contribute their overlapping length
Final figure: 1.04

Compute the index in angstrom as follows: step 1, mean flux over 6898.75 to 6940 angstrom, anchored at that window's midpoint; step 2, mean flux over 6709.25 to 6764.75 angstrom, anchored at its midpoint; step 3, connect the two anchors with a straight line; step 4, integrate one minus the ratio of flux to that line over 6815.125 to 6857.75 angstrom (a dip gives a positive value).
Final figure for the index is 0.4 angstrom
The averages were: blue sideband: 3.21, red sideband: 3.21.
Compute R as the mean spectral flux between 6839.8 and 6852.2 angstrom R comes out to 3.1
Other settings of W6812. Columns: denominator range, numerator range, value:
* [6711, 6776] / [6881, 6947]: 1.06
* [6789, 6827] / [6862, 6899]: 1.08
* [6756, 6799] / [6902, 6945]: 1.09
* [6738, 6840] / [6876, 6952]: 1.07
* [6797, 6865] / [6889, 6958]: 1.05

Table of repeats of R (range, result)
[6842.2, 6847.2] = 3.22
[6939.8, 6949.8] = 3.1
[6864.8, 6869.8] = 3.16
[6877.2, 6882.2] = 3.25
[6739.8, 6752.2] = 3.2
